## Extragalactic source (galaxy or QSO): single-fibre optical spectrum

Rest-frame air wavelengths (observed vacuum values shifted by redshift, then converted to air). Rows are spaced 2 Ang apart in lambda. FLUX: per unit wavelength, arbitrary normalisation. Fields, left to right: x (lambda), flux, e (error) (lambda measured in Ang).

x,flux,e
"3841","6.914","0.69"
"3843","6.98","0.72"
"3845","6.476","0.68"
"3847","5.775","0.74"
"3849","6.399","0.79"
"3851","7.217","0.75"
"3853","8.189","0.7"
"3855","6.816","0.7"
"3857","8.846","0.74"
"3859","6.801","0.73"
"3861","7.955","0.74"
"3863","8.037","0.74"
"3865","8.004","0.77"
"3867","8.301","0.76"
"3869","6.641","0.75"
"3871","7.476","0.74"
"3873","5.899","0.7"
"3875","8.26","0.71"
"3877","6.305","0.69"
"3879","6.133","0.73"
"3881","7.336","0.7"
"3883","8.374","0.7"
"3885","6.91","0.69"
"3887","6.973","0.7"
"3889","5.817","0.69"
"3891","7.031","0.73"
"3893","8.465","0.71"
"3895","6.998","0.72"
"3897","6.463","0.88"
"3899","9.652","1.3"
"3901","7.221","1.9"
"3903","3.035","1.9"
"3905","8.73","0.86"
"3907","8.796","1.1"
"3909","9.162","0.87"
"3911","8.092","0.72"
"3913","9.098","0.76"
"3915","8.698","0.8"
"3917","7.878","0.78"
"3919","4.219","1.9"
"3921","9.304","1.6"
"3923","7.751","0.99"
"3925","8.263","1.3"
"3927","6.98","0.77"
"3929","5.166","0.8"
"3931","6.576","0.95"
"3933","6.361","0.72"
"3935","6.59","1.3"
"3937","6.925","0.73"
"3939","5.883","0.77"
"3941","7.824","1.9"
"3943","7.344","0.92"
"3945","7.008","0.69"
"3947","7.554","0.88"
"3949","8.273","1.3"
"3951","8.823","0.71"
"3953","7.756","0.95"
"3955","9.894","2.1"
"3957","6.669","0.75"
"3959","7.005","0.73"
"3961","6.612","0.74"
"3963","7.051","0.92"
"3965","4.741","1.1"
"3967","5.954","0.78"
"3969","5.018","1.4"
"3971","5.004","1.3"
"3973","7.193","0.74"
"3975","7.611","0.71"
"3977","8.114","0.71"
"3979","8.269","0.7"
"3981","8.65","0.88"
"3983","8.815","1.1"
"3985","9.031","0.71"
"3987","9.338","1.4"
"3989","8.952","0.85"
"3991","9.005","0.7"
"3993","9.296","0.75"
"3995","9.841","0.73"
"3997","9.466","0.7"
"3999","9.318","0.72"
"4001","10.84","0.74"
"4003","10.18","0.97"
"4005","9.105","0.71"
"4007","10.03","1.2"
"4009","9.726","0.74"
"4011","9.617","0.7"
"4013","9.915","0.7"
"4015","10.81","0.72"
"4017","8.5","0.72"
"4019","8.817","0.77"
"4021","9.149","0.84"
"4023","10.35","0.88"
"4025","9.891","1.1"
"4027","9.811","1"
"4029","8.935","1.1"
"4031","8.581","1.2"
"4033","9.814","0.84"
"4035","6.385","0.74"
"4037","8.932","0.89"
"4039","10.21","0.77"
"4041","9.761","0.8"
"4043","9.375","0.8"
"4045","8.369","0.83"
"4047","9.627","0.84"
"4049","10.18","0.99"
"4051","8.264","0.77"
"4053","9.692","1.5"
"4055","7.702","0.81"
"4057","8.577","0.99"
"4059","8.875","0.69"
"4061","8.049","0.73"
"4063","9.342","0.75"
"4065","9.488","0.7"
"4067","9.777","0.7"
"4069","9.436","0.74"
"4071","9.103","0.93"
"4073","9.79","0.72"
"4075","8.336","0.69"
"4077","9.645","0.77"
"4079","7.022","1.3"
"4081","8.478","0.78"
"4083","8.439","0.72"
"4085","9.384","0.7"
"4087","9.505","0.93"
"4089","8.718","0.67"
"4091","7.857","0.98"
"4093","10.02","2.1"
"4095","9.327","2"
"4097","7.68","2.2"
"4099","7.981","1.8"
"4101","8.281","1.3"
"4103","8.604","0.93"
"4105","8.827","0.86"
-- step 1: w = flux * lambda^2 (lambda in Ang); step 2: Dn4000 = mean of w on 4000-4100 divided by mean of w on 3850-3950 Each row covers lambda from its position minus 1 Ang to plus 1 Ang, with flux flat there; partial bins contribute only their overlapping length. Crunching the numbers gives 1.34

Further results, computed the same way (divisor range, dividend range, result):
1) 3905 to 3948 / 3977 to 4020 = 1.31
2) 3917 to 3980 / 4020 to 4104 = 1.35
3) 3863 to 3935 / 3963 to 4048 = 1.27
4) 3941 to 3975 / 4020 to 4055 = 1.36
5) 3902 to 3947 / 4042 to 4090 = 1.32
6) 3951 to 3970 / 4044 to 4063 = 1.35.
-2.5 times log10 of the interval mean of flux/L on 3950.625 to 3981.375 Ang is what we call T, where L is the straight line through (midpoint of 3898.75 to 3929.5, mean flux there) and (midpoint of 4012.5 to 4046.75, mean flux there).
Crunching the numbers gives 0.18 mag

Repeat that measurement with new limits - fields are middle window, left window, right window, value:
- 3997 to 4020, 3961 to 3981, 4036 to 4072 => -0.24 mag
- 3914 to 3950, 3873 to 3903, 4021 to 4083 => 0.07 mag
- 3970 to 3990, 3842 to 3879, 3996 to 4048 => 0.10 mag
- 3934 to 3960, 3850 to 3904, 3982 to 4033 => 0.13 mag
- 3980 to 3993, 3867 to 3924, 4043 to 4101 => -0.10 mag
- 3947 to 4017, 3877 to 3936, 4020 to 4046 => 0.01 mag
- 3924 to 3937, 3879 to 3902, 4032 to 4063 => 0.16 mag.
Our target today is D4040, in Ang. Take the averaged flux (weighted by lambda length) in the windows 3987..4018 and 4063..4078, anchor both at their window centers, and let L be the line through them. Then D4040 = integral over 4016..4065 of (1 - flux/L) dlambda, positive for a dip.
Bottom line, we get 2.2 Ang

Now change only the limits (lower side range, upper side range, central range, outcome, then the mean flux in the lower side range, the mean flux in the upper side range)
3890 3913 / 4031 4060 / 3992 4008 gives -2.2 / 7.67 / 8.97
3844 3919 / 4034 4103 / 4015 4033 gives -1.8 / 7.37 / 8.87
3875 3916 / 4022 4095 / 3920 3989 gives 6.0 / 7.48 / 9.05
